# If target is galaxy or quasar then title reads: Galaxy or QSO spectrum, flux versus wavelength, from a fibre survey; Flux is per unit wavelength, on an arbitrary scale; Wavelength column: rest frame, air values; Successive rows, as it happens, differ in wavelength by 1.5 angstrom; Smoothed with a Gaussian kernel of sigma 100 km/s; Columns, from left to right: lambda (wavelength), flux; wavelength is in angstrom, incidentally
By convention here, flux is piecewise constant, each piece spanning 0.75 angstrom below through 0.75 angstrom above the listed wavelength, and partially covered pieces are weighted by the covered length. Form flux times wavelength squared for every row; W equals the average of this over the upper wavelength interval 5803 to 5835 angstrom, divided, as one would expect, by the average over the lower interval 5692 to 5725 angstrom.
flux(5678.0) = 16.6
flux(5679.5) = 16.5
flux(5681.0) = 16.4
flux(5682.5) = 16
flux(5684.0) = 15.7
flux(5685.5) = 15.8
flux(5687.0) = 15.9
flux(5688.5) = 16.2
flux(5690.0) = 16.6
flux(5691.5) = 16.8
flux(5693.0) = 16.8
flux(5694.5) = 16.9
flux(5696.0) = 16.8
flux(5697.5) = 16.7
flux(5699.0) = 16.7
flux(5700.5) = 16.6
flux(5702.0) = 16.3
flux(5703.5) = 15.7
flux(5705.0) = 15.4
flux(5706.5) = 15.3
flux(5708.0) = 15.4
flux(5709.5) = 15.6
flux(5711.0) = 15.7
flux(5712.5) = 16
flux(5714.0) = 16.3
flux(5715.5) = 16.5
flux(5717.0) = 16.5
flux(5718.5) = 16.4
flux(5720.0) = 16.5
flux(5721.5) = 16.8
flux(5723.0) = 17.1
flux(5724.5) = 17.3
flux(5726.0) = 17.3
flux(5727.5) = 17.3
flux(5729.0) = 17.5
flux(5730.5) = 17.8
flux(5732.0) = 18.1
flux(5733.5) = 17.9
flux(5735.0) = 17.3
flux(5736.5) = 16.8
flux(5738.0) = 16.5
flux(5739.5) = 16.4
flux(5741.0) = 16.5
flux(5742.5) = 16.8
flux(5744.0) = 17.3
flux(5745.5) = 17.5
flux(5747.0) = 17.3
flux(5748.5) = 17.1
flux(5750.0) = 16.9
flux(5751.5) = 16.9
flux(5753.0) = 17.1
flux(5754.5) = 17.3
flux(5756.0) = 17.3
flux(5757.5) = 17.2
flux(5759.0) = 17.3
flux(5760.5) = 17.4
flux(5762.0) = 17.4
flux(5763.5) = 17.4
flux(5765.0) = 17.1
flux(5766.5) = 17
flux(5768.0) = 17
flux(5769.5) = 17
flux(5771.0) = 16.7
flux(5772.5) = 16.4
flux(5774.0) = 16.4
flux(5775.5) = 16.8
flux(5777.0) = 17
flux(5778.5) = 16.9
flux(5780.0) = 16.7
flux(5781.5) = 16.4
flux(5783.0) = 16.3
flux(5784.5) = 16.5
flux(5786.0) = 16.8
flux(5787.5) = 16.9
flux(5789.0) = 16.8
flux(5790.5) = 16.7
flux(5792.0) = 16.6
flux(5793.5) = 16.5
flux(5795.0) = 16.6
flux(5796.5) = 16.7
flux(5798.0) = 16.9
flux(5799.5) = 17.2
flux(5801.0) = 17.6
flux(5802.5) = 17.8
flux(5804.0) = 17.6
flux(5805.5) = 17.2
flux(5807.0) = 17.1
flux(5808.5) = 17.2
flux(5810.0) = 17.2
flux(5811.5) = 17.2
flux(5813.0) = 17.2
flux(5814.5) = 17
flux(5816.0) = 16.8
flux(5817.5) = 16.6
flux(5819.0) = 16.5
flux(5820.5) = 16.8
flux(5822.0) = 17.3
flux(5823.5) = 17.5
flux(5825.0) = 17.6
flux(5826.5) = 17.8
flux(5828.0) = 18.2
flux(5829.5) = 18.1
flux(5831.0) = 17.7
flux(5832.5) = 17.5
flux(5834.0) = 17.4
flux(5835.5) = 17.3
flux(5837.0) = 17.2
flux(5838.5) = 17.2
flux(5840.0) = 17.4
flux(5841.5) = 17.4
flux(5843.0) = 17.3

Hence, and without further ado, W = 1.10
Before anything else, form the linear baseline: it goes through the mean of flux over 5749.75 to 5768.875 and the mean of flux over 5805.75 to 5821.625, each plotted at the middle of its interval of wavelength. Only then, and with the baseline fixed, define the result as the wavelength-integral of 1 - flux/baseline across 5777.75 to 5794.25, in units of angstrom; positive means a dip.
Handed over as 0.4 angstrom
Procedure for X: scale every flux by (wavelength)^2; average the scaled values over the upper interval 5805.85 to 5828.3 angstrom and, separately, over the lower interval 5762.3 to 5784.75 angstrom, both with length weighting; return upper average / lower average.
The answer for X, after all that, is 1.0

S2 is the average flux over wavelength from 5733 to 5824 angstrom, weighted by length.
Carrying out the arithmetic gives 17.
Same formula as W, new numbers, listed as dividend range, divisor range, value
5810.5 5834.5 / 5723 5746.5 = 1.04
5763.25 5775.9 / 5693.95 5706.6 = 1.06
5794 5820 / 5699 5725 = 1.09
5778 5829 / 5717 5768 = 1.02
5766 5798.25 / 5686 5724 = 1.05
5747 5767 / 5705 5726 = 1.07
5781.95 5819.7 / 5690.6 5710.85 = 1.08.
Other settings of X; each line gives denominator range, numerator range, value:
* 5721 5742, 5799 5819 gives 1.03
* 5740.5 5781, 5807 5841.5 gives 1.04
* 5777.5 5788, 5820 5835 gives 1.07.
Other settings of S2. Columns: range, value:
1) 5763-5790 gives 16.8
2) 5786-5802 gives 16.9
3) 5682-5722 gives 16.2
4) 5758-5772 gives 17.1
